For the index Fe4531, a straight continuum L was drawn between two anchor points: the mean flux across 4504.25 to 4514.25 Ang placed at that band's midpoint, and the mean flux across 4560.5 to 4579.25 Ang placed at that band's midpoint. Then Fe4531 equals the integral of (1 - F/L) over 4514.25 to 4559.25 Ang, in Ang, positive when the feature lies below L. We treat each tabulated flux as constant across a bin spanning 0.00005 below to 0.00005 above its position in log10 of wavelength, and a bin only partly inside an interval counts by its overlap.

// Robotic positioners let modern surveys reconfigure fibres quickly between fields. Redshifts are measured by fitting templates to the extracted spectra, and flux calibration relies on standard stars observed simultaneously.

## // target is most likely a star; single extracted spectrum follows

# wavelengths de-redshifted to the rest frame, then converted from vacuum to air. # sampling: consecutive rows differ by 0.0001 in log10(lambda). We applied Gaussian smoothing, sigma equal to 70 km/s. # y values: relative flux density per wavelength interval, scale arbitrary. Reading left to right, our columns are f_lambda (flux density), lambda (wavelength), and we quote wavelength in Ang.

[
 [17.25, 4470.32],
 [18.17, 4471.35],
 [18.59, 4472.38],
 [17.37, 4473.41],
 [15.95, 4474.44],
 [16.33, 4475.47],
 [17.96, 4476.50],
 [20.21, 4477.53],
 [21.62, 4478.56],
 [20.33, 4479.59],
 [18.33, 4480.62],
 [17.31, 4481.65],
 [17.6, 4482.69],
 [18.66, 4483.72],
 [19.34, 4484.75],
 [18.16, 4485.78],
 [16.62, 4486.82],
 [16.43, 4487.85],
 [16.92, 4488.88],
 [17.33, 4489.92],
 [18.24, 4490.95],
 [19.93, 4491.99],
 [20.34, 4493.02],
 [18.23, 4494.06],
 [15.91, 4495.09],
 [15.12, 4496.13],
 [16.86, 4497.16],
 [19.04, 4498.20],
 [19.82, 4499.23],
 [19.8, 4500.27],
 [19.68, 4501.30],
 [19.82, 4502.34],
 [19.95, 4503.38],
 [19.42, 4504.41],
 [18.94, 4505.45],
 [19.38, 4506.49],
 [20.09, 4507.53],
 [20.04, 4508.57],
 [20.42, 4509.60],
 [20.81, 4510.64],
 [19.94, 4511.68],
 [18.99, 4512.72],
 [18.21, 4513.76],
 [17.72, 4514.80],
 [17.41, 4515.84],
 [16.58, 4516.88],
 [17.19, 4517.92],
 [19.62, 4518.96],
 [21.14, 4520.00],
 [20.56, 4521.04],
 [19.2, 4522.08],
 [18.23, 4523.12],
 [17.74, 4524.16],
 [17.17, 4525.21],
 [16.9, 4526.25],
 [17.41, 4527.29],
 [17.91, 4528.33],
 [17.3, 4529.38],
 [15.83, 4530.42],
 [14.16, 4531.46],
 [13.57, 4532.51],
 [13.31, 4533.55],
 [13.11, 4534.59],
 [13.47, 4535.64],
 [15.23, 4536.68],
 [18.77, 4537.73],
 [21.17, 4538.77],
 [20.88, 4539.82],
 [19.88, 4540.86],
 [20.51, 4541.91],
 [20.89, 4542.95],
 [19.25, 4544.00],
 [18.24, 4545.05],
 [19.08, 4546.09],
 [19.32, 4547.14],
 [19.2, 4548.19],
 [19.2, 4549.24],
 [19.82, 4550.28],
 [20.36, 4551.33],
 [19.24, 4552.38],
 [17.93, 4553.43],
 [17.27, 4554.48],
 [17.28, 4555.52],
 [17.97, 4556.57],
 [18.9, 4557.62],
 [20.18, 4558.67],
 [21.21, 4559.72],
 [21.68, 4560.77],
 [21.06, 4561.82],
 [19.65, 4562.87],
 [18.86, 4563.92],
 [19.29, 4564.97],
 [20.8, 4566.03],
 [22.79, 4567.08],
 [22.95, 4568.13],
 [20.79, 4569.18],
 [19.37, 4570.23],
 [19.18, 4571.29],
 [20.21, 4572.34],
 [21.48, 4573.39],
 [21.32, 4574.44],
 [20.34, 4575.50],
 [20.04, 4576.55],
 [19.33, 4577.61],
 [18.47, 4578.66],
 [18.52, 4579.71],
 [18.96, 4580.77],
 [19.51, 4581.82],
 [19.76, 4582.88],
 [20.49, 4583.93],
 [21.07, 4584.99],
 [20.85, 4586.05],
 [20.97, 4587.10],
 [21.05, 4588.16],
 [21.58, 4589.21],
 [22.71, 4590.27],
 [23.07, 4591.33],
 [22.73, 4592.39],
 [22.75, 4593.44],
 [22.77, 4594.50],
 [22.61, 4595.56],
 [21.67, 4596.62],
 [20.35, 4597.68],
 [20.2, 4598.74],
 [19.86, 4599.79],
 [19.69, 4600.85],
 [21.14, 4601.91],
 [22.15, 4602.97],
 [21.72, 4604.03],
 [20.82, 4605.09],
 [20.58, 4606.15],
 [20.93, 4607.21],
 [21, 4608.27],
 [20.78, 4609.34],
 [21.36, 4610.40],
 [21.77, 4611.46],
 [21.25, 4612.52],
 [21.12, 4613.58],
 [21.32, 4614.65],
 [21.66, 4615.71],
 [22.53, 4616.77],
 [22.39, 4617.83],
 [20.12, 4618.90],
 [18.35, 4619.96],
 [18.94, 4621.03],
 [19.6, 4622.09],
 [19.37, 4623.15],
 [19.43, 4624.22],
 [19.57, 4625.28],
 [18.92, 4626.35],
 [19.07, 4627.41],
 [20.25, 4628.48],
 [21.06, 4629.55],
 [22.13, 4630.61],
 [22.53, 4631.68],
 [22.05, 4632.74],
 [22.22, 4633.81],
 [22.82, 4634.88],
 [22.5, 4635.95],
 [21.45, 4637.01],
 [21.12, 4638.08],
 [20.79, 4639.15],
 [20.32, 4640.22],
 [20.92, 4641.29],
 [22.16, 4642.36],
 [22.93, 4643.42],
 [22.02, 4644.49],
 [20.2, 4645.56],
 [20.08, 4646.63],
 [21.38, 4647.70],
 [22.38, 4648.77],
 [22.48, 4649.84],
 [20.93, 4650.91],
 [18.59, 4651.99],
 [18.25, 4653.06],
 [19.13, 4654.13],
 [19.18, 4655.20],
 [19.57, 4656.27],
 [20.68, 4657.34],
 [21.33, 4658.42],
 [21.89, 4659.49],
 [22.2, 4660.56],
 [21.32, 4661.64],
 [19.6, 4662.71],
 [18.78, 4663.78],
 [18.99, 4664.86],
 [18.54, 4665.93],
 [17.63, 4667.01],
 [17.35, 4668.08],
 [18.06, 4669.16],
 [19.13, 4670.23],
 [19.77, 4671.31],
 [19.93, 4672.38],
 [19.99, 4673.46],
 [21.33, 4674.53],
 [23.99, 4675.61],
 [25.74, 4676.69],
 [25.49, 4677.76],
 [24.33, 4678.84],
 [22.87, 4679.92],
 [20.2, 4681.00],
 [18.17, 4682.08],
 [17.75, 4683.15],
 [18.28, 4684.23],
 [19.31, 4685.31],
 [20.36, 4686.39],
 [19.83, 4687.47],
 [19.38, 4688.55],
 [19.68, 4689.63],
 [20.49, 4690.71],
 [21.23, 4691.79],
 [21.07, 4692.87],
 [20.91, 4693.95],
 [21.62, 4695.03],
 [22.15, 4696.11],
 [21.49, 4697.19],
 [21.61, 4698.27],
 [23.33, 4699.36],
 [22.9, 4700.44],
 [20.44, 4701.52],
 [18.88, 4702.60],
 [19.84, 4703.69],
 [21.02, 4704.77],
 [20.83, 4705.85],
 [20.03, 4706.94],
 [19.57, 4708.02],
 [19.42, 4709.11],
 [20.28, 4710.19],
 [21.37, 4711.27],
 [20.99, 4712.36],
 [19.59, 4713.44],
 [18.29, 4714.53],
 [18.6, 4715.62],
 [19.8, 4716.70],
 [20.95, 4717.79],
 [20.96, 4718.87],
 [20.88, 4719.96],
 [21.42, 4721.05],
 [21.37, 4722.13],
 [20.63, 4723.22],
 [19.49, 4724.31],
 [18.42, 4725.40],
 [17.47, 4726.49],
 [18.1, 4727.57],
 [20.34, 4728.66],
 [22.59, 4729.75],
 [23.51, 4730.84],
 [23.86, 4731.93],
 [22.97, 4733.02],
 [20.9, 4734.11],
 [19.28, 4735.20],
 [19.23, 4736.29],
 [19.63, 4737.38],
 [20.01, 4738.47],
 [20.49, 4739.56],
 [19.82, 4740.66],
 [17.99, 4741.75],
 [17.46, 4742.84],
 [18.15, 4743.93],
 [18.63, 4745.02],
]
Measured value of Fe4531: 4.3 Ang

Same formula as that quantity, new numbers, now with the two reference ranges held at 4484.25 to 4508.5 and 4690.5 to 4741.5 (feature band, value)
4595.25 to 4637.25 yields -2.7 Ang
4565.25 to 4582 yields -0.9 Ang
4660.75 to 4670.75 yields 0.6 Ang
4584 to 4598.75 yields -1.8 Ang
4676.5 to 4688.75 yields -0.4 Ang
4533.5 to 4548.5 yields 0.5 Ang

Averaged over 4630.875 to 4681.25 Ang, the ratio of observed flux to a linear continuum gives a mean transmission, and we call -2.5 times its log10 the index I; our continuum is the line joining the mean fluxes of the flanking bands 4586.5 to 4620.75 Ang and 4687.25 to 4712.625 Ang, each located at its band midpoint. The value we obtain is 0.00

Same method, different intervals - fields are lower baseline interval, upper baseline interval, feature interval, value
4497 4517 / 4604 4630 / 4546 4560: 0.042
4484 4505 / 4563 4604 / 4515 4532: 0.081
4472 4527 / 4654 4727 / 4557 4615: -0.077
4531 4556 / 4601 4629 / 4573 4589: -0.044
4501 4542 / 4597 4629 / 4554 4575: -0.046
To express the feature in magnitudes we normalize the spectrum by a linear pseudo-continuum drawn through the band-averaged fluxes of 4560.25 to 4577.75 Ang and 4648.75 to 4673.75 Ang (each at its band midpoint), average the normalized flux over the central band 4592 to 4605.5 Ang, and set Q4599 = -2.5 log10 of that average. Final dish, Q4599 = -0.06 mag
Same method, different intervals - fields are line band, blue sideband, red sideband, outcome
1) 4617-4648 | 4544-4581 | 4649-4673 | -0.061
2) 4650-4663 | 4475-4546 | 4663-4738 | -0.018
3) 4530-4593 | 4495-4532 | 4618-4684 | -0.010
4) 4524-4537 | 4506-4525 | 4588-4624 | 0.238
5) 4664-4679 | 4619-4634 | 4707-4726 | -0.024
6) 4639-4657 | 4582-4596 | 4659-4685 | 0.007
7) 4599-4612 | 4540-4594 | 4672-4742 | -0.036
